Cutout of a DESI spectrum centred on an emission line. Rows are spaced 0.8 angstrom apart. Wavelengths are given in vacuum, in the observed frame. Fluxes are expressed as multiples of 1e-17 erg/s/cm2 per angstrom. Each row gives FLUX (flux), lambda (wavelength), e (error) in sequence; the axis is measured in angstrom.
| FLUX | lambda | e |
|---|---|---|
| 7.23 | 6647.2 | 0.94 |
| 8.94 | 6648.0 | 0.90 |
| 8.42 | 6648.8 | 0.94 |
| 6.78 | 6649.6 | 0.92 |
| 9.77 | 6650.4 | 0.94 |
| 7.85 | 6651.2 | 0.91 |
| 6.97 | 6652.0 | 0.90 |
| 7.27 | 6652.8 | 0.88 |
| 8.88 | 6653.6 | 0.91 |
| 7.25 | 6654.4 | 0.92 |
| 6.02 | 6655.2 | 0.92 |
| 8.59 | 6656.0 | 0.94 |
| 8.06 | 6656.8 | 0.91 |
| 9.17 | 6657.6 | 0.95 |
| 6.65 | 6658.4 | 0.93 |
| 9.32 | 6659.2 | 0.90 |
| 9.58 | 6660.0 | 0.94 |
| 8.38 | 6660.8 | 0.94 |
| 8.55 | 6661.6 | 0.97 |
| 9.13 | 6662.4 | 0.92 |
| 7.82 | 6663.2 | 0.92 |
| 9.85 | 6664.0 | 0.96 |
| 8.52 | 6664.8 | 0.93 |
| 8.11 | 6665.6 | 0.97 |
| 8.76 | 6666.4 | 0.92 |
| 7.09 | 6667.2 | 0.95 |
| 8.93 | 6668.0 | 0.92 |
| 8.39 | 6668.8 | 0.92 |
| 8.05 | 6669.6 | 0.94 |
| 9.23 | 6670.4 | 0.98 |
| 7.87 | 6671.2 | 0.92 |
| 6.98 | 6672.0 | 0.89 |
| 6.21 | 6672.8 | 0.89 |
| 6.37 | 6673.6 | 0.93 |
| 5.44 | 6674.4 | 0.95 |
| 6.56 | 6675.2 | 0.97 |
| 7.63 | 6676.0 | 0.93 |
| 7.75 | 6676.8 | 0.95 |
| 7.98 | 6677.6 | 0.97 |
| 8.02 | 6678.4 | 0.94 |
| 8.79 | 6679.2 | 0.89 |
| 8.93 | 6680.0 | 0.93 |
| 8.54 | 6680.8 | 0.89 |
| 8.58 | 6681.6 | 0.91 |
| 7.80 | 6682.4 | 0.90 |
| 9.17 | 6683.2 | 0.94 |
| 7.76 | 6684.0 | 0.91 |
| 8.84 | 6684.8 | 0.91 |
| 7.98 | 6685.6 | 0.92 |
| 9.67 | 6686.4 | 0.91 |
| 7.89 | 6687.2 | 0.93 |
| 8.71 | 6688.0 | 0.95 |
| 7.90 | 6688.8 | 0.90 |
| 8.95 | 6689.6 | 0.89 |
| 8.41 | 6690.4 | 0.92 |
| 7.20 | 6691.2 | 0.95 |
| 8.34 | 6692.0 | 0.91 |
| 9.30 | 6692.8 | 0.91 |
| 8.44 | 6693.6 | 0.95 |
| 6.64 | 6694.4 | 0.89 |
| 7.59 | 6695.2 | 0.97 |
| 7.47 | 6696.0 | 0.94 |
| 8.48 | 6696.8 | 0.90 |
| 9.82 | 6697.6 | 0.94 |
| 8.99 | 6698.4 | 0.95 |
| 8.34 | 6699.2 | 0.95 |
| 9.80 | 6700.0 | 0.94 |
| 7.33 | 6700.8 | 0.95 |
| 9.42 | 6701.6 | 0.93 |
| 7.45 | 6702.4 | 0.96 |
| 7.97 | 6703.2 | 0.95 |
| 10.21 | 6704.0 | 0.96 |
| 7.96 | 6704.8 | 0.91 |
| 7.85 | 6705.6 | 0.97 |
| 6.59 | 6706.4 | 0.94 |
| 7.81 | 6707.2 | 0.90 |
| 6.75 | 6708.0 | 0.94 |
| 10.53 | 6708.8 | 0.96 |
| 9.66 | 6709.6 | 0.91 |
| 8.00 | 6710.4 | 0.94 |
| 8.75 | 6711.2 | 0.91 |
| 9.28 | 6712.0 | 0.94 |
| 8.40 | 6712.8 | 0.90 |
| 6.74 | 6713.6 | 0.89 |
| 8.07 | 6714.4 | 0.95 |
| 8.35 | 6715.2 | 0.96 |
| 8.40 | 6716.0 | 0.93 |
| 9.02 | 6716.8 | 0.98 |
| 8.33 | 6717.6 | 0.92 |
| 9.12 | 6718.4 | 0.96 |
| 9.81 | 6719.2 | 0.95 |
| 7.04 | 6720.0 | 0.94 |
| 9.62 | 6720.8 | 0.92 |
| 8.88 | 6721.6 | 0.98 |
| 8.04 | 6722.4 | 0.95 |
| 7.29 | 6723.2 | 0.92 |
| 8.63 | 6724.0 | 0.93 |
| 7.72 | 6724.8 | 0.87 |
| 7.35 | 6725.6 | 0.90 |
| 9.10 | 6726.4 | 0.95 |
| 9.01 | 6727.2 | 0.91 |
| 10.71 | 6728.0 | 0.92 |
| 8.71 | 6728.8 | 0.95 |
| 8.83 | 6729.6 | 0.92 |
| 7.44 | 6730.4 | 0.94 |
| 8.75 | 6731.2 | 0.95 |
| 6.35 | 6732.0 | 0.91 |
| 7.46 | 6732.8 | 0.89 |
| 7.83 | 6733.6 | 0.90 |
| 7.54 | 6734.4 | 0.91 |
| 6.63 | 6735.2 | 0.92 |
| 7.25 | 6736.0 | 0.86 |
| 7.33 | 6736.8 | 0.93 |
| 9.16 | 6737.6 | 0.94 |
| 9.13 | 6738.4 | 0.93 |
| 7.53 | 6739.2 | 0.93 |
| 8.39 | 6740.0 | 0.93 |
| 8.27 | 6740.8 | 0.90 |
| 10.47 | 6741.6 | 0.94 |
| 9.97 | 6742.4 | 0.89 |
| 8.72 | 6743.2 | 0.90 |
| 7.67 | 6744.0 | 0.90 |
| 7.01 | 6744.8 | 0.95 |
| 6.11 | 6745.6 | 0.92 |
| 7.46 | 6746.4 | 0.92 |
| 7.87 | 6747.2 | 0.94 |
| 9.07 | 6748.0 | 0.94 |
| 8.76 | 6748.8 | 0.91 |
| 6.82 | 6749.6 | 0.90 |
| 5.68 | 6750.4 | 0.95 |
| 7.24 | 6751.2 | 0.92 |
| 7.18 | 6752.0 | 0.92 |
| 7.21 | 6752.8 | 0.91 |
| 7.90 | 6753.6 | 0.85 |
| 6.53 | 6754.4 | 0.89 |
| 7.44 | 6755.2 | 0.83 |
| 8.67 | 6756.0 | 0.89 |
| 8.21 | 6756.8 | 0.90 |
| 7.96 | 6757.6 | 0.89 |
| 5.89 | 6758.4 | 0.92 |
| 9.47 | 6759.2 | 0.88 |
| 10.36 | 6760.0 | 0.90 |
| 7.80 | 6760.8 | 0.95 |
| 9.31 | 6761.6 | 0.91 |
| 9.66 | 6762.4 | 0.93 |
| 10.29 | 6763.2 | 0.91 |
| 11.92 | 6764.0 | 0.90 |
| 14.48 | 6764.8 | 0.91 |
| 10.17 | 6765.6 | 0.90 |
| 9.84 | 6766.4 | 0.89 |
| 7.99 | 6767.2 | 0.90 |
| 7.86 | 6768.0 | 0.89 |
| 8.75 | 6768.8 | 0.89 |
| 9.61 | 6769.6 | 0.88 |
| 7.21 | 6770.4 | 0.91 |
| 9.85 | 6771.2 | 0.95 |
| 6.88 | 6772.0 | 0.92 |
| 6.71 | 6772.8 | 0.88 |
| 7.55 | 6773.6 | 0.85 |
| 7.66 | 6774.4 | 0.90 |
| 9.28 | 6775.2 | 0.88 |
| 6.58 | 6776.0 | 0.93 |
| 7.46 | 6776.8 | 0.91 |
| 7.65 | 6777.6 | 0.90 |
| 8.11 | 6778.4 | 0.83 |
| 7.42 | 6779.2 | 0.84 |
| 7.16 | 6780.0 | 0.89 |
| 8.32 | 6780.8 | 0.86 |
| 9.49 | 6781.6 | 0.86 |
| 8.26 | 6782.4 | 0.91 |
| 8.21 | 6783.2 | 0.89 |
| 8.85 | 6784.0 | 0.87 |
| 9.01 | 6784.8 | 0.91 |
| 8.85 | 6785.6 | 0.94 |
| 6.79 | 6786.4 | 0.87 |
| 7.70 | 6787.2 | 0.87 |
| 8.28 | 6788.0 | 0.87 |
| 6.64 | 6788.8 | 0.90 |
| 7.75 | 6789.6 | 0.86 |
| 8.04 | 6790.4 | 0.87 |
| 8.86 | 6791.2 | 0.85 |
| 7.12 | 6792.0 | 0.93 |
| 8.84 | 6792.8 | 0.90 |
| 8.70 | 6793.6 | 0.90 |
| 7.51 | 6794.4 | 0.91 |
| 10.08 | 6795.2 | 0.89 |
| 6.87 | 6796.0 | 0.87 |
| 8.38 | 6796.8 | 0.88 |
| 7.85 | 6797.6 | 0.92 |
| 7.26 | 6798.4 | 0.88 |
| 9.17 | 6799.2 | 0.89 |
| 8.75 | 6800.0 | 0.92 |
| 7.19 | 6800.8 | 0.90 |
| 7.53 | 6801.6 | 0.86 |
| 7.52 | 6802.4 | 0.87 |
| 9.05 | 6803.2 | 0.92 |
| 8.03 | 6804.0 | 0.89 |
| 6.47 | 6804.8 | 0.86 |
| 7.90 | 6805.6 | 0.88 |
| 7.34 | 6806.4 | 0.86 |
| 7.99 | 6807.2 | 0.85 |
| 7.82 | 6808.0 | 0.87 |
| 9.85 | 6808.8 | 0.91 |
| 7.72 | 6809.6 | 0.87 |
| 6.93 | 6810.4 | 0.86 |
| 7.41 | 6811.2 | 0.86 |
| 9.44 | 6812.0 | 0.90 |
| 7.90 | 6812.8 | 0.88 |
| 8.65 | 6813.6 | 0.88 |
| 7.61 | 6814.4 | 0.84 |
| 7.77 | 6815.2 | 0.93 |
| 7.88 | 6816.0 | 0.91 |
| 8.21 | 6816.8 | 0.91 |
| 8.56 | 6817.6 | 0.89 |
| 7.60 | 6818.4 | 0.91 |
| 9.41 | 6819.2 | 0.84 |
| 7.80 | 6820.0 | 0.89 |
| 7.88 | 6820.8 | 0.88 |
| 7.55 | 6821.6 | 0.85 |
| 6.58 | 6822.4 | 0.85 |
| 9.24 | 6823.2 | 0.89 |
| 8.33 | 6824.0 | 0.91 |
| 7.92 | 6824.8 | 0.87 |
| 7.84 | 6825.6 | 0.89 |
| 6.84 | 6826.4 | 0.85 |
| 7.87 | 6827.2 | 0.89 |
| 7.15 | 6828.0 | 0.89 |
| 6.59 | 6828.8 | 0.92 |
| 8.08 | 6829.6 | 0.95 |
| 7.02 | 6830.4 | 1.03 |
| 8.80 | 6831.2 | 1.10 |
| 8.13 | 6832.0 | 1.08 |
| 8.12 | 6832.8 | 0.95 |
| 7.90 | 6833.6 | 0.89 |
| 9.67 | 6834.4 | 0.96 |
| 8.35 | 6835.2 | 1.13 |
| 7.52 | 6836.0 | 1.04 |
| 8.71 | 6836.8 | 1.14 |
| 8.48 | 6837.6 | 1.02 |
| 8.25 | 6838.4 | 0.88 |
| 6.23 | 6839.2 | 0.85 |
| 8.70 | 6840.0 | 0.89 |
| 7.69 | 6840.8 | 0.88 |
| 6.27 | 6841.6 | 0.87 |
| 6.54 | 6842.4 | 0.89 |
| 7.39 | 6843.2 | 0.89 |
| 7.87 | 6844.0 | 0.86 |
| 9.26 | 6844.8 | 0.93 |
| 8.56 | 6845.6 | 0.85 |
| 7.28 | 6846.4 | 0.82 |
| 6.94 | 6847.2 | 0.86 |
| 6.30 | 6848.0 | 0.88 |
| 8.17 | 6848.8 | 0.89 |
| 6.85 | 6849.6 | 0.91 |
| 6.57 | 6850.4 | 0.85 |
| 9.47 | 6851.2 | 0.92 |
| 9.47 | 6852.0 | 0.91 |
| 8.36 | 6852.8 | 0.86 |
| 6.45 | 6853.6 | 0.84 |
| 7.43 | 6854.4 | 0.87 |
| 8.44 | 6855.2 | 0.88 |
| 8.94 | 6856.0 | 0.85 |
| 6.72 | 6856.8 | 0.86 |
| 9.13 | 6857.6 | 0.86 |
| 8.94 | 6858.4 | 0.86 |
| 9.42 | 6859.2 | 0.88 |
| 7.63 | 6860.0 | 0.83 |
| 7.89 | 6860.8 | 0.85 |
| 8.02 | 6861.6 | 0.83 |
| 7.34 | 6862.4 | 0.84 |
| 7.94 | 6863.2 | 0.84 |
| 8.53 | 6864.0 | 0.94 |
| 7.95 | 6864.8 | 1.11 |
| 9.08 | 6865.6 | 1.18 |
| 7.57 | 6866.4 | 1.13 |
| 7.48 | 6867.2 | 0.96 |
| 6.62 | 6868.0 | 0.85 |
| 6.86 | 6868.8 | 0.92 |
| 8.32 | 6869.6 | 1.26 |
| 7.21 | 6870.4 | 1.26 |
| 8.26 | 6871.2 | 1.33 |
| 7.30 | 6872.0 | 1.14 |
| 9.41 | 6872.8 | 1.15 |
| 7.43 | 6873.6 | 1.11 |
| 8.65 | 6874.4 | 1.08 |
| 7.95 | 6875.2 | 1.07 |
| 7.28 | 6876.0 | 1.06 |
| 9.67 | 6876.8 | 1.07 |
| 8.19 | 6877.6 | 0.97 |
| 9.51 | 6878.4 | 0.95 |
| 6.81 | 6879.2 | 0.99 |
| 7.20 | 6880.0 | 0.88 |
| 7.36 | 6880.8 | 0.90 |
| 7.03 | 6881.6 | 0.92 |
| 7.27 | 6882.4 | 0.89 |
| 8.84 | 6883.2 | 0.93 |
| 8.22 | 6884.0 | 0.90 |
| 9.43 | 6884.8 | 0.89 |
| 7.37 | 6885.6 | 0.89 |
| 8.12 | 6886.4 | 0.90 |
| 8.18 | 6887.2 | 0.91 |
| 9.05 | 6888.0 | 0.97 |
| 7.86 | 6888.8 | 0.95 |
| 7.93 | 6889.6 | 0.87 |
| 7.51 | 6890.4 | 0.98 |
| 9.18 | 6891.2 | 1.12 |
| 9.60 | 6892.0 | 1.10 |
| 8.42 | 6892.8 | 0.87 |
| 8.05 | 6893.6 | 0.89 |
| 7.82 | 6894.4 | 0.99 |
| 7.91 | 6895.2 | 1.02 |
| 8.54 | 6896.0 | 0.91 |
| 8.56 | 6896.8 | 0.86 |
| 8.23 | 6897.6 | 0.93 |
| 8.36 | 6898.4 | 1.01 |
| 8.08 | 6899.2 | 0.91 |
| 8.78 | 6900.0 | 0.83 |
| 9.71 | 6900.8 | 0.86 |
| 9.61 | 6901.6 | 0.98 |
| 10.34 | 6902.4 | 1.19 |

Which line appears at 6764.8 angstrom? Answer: [N II]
